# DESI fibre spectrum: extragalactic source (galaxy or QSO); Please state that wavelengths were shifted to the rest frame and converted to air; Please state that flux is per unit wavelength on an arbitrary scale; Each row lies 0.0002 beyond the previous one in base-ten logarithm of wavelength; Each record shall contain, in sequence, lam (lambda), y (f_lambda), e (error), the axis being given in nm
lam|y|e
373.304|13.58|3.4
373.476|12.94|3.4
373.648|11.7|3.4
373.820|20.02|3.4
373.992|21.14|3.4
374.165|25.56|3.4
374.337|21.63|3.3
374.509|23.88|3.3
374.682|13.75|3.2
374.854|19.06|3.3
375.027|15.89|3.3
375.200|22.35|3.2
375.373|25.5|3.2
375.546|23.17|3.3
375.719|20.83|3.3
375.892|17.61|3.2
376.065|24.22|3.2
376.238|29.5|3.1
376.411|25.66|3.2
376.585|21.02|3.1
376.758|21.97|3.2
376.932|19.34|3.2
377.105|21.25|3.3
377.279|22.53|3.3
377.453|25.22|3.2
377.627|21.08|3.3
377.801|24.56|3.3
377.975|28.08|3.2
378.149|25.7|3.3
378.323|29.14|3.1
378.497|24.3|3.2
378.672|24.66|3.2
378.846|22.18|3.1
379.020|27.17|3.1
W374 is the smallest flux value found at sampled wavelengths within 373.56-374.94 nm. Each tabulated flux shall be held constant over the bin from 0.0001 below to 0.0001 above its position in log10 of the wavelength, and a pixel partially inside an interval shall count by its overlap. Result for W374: 11.7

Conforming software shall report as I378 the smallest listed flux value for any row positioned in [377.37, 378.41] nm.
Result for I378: 21.08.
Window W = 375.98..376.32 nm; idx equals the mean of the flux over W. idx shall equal 26.9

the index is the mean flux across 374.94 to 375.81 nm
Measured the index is 21.5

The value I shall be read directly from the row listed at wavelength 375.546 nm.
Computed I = 23.17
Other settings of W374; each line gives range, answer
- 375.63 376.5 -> 17.61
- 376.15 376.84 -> 21.02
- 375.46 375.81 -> 20.83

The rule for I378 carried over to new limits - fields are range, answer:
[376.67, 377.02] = 19.34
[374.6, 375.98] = 13.75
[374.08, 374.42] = 21.63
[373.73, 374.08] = 20.02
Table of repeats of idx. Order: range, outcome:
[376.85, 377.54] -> 22.1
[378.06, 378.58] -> 26.4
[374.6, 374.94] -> 16.5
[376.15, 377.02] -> 23.5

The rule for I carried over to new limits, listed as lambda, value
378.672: 24.66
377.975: 28.08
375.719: 20.83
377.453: 25.22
